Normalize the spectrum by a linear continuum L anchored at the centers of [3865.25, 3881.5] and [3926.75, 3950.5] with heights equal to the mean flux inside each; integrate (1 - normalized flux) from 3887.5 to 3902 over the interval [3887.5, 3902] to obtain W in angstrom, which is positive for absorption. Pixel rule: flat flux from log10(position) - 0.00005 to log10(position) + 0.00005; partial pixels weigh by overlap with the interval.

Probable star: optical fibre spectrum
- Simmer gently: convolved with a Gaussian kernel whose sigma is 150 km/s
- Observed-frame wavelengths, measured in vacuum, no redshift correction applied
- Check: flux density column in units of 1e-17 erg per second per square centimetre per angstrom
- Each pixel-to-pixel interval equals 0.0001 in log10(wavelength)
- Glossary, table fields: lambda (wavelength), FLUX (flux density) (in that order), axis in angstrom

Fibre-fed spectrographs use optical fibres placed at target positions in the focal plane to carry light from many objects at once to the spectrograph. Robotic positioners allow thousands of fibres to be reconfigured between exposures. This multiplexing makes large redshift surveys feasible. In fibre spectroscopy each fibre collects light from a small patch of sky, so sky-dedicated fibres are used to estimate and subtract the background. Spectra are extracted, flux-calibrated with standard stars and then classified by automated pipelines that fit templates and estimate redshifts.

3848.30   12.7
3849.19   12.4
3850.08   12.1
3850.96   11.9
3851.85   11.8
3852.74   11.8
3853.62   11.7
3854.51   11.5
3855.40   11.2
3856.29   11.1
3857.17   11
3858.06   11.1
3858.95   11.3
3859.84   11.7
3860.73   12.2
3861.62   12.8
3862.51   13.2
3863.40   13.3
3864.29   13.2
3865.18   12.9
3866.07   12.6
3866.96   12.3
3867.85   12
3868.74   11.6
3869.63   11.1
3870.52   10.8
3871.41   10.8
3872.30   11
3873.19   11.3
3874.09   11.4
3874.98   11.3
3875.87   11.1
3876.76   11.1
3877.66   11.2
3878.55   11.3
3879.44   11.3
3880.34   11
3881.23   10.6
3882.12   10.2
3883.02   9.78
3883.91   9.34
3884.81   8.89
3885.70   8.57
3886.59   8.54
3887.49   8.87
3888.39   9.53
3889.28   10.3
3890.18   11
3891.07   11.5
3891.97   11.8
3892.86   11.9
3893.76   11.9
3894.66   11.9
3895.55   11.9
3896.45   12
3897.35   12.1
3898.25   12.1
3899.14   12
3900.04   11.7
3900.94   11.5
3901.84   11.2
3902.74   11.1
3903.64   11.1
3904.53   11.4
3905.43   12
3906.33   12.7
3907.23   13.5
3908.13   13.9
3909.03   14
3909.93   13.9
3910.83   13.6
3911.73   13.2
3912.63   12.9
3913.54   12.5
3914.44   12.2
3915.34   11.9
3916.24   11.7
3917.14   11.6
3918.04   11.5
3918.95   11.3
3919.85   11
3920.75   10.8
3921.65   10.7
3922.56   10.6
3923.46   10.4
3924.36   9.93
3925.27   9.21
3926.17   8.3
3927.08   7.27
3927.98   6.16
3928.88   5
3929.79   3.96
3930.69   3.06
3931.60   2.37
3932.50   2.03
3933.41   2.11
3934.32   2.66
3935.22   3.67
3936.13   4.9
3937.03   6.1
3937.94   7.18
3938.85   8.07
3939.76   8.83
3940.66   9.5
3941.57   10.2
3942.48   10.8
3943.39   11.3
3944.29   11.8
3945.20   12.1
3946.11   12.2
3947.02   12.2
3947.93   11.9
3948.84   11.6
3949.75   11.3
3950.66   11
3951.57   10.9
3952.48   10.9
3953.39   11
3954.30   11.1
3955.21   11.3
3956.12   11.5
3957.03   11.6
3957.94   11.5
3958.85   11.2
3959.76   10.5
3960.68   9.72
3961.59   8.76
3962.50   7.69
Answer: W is -1.9 angstrom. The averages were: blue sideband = 11.4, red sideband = 7.68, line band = 11.4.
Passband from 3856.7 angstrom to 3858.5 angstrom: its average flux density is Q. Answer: 11.1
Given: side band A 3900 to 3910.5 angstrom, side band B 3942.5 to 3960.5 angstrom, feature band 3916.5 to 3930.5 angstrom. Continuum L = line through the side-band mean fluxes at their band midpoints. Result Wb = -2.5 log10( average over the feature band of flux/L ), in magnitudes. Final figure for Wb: 0.30 mag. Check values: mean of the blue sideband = 12.4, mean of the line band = 9.1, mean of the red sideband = 11.4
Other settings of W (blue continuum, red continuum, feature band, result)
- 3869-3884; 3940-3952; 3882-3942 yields 6.8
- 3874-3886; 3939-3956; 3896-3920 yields -3.3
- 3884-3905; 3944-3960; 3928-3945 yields 7.4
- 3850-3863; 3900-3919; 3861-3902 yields 2.6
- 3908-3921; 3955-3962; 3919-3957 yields 8.9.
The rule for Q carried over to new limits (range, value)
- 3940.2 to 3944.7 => 10.7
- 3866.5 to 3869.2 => 12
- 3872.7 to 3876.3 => 11.3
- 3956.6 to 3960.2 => 11.2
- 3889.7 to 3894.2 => 11.6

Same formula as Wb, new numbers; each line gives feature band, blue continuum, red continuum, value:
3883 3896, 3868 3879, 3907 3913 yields 0.178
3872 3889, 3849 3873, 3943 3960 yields 0.142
